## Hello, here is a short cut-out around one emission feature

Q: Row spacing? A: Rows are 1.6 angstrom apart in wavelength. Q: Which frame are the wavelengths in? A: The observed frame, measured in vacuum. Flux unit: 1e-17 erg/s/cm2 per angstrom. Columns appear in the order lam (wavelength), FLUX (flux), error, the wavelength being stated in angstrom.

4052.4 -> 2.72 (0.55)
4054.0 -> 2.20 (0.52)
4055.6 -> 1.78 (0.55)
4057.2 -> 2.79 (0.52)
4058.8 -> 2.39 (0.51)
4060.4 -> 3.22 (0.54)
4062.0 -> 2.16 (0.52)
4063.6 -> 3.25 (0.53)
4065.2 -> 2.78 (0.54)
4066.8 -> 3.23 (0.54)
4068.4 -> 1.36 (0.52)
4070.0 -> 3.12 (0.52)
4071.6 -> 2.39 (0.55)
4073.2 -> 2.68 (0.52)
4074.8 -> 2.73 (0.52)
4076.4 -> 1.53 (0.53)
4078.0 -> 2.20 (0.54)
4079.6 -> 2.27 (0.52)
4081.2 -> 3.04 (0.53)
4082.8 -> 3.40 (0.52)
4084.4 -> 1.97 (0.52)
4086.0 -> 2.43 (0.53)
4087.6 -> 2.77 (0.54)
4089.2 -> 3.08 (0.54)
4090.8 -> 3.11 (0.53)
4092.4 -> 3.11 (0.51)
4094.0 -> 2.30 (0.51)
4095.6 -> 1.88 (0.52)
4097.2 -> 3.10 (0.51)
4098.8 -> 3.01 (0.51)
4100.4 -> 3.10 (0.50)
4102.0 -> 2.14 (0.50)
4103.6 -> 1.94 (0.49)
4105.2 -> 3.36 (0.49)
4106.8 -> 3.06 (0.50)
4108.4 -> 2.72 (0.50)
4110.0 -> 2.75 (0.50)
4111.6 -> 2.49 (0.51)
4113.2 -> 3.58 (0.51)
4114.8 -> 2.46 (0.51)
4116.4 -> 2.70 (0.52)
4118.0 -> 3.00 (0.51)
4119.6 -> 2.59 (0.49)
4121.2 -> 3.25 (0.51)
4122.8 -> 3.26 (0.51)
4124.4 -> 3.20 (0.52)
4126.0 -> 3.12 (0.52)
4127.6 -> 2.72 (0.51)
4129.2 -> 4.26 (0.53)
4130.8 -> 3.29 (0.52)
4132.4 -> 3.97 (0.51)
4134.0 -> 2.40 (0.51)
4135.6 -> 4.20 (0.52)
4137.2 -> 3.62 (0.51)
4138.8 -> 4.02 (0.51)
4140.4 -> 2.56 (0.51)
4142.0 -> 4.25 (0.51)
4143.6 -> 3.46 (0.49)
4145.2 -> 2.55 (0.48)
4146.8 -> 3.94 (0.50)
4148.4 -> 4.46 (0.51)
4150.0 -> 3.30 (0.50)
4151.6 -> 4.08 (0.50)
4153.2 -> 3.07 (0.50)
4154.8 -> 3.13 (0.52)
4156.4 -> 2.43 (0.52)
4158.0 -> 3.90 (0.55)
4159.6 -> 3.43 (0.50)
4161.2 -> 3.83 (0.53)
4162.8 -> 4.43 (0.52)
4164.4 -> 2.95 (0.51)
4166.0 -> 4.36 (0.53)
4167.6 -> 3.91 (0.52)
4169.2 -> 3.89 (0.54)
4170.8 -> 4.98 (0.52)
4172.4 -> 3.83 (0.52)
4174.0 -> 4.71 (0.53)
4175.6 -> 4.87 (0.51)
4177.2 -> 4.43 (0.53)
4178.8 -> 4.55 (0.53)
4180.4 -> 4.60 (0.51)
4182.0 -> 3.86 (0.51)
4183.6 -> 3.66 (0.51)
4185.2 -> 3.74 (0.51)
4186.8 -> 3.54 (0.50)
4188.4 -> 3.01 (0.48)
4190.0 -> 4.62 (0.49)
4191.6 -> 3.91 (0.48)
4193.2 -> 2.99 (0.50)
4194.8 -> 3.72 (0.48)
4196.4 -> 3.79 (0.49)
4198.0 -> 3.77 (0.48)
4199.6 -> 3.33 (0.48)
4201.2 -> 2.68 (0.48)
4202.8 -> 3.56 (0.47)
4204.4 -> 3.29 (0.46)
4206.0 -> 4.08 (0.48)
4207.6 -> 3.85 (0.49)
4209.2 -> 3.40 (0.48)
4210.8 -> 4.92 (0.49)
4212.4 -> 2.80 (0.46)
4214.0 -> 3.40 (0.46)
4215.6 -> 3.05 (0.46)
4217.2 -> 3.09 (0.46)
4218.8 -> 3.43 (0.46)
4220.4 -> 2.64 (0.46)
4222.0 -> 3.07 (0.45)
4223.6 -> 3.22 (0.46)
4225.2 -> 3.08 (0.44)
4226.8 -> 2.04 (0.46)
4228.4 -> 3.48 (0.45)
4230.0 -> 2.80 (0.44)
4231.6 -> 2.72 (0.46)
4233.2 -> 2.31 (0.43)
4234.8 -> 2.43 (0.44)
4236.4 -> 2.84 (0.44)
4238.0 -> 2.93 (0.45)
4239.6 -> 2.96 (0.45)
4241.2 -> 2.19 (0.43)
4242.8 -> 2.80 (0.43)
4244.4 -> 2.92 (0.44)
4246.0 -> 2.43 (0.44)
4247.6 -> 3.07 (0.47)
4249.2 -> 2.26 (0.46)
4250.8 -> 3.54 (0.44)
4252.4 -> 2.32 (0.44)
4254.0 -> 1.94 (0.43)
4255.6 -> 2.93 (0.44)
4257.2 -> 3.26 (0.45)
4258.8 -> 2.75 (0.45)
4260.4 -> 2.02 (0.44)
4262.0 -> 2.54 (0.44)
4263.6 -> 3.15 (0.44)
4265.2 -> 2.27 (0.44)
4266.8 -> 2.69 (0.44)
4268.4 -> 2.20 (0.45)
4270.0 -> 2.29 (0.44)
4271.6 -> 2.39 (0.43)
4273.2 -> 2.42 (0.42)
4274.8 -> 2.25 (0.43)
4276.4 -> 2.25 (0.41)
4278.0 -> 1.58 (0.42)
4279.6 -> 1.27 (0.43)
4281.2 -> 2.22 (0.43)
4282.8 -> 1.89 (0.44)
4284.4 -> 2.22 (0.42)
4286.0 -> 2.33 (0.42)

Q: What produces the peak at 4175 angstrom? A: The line C III]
